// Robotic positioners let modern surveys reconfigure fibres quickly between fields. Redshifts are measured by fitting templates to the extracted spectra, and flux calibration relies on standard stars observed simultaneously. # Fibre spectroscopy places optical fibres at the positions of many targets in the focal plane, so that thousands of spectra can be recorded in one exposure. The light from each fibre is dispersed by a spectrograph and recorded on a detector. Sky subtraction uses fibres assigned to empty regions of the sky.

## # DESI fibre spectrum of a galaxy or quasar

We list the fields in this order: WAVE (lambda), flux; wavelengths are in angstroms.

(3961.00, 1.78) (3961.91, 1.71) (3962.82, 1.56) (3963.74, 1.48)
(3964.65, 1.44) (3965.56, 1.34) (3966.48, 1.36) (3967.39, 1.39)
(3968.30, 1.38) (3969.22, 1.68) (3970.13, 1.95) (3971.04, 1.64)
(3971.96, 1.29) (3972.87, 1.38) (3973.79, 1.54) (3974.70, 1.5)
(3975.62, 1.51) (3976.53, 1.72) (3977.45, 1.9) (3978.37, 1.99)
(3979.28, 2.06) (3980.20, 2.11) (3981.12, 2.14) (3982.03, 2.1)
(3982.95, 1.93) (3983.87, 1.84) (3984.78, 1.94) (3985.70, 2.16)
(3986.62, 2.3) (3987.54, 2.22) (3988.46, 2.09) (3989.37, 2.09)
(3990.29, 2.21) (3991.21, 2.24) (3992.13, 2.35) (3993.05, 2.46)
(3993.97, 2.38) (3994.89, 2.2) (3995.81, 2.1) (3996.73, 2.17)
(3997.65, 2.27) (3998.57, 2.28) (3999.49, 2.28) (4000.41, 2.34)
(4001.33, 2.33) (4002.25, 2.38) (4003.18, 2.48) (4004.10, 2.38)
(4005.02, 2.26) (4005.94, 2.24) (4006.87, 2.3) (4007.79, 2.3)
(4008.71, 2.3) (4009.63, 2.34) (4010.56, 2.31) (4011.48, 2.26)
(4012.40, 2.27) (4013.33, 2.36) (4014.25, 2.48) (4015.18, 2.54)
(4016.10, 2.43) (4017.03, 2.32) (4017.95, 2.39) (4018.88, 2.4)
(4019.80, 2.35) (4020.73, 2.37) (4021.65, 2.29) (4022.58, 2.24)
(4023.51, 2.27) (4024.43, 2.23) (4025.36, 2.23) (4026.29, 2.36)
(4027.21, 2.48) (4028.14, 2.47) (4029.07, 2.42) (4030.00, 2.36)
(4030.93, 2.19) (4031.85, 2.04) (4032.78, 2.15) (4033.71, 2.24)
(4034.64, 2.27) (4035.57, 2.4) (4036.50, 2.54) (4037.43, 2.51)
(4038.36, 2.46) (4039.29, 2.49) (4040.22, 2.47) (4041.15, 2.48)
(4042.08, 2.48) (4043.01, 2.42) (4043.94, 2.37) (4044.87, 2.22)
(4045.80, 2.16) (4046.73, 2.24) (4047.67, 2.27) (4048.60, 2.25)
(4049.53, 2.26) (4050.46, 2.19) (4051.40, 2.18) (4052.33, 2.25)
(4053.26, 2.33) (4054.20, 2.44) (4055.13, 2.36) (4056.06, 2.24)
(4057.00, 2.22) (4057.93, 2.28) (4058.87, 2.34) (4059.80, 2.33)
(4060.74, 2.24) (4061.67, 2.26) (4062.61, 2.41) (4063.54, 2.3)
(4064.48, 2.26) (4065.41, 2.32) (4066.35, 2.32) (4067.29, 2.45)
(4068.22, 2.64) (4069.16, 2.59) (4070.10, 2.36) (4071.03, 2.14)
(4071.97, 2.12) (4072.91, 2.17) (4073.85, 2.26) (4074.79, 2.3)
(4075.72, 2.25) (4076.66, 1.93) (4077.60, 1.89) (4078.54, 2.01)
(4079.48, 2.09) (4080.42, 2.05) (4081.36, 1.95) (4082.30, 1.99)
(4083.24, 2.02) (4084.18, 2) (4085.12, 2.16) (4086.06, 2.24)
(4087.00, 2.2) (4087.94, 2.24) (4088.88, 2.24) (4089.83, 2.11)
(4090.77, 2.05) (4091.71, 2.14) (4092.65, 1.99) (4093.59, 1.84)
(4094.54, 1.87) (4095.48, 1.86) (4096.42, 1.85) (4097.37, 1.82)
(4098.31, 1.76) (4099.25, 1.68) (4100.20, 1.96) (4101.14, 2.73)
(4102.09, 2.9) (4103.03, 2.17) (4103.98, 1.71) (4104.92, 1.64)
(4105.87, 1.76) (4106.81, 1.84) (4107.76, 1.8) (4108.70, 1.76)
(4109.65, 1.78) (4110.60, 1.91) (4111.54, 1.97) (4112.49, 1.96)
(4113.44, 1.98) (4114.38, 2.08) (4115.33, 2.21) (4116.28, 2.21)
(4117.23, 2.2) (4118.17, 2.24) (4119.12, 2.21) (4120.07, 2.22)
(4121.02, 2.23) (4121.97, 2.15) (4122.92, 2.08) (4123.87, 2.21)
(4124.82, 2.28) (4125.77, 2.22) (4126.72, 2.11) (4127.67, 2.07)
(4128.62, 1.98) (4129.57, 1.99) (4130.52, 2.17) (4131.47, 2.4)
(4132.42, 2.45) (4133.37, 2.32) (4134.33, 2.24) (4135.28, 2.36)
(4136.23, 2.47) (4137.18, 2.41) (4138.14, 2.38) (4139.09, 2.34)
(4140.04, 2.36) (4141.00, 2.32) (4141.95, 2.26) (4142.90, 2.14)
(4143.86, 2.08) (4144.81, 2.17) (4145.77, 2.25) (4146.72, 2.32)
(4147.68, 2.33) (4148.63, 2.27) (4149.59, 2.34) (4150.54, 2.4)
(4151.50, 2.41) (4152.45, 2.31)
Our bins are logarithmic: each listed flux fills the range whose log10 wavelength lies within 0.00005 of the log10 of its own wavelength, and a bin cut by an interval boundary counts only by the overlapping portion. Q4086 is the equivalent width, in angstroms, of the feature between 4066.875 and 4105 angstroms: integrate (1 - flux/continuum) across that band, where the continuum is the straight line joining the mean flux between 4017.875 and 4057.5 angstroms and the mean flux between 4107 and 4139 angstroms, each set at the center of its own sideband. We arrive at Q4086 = 2.0 angstroms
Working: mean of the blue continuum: 2.32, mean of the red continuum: 2.15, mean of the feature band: 2.11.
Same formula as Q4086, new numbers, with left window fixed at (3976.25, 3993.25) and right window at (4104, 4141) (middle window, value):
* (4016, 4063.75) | -4.9 angstroms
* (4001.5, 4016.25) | -1.7 angstroms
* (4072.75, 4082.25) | 0.2 angstroms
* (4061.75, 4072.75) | -1.2 angstroms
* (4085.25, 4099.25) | 0.8 angstroms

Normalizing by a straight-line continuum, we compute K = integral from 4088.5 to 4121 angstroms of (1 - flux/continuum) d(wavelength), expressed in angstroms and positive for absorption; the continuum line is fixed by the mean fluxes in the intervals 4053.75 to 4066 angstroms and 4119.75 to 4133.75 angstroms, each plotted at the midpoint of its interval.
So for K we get 3.1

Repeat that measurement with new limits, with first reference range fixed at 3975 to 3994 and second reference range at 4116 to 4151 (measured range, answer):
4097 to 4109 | 1.3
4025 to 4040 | -1.6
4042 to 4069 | -2.0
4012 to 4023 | -1.4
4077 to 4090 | 0.6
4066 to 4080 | -0.4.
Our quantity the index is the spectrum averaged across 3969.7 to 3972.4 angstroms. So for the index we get 1.62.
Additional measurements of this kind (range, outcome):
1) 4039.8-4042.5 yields 2.48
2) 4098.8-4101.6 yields 2.12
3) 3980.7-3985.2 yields 1.99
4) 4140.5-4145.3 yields 2.19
